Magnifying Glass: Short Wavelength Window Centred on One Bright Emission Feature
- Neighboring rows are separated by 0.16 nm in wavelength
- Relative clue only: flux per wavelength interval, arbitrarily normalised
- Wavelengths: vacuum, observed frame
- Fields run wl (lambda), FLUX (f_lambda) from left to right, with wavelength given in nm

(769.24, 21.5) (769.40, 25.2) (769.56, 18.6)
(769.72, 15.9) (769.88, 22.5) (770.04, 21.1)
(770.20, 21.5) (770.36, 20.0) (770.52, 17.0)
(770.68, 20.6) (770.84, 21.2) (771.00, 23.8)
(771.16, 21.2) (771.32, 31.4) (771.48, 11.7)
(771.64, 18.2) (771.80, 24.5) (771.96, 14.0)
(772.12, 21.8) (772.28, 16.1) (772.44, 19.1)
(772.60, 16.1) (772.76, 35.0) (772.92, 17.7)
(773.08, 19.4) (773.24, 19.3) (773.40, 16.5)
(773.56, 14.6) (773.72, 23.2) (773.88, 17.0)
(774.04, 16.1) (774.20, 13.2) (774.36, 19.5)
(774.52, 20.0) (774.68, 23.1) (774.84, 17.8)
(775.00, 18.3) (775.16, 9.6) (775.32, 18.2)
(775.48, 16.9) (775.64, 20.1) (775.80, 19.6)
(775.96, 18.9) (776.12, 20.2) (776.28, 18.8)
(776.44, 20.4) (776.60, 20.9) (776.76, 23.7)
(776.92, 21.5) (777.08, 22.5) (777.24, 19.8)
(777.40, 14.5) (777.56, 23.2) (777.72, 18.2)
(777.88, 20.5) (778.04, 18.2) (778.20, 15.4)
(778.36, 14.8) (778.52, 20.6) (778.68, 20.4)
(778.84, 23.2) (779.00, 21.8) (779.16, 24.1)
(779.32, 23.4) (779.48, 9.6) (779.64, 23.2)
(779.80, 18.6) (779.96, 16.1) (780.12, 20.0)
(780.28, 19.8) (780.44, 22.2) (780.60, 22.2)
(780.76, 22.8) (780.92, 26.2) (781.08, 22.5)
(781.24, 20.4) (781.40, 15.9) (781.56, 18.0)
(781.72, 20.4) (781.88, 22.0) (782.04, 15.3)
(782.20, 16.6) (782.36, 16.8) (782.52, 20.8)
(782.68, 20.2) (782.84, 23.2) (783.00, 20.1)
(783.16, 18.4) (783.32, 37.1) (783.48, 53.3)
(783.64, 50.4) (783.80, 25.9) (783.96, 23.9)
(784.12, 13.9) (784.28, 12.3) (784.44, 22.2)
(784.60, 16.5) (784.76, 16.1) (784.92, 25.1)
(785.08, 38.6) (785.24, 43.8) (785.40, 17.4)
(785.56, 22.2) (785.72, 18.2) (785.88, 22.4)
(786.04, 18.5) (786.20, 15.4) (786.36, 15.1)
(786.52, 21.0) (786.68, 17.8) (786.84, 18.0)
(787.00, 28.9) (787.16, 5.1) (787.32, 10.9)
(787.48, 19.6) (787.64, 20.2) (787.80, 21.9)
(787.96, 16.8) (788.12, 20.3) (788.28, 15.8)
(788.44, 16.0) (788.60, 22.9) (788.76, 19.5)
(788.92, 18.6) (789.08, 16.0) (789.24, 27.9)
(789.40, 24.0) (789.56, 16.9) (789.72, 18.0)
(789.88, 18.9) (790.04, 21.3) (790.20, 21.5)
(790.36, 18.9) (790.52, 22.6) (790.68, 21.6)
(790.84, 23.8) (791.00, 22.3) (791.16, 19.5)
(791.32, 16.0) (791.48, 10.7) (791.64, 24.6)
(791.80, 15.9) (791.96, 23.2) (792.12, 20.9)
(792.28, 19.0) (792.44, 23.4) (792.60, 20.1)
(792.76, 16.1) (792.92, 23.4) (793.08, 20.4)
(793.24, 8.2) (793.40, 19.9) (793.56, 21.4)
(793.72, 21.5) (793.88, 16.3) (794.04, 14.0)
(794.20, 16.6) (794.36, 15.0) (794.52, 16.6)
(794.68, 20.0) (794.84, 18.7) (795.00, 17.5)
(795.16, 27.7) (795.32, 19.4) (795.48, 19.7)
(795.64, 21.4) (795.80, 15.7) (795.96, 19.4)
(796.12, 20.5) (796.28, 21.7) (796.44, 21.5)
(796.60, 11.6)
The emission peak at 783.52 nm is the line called [S II] 6716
